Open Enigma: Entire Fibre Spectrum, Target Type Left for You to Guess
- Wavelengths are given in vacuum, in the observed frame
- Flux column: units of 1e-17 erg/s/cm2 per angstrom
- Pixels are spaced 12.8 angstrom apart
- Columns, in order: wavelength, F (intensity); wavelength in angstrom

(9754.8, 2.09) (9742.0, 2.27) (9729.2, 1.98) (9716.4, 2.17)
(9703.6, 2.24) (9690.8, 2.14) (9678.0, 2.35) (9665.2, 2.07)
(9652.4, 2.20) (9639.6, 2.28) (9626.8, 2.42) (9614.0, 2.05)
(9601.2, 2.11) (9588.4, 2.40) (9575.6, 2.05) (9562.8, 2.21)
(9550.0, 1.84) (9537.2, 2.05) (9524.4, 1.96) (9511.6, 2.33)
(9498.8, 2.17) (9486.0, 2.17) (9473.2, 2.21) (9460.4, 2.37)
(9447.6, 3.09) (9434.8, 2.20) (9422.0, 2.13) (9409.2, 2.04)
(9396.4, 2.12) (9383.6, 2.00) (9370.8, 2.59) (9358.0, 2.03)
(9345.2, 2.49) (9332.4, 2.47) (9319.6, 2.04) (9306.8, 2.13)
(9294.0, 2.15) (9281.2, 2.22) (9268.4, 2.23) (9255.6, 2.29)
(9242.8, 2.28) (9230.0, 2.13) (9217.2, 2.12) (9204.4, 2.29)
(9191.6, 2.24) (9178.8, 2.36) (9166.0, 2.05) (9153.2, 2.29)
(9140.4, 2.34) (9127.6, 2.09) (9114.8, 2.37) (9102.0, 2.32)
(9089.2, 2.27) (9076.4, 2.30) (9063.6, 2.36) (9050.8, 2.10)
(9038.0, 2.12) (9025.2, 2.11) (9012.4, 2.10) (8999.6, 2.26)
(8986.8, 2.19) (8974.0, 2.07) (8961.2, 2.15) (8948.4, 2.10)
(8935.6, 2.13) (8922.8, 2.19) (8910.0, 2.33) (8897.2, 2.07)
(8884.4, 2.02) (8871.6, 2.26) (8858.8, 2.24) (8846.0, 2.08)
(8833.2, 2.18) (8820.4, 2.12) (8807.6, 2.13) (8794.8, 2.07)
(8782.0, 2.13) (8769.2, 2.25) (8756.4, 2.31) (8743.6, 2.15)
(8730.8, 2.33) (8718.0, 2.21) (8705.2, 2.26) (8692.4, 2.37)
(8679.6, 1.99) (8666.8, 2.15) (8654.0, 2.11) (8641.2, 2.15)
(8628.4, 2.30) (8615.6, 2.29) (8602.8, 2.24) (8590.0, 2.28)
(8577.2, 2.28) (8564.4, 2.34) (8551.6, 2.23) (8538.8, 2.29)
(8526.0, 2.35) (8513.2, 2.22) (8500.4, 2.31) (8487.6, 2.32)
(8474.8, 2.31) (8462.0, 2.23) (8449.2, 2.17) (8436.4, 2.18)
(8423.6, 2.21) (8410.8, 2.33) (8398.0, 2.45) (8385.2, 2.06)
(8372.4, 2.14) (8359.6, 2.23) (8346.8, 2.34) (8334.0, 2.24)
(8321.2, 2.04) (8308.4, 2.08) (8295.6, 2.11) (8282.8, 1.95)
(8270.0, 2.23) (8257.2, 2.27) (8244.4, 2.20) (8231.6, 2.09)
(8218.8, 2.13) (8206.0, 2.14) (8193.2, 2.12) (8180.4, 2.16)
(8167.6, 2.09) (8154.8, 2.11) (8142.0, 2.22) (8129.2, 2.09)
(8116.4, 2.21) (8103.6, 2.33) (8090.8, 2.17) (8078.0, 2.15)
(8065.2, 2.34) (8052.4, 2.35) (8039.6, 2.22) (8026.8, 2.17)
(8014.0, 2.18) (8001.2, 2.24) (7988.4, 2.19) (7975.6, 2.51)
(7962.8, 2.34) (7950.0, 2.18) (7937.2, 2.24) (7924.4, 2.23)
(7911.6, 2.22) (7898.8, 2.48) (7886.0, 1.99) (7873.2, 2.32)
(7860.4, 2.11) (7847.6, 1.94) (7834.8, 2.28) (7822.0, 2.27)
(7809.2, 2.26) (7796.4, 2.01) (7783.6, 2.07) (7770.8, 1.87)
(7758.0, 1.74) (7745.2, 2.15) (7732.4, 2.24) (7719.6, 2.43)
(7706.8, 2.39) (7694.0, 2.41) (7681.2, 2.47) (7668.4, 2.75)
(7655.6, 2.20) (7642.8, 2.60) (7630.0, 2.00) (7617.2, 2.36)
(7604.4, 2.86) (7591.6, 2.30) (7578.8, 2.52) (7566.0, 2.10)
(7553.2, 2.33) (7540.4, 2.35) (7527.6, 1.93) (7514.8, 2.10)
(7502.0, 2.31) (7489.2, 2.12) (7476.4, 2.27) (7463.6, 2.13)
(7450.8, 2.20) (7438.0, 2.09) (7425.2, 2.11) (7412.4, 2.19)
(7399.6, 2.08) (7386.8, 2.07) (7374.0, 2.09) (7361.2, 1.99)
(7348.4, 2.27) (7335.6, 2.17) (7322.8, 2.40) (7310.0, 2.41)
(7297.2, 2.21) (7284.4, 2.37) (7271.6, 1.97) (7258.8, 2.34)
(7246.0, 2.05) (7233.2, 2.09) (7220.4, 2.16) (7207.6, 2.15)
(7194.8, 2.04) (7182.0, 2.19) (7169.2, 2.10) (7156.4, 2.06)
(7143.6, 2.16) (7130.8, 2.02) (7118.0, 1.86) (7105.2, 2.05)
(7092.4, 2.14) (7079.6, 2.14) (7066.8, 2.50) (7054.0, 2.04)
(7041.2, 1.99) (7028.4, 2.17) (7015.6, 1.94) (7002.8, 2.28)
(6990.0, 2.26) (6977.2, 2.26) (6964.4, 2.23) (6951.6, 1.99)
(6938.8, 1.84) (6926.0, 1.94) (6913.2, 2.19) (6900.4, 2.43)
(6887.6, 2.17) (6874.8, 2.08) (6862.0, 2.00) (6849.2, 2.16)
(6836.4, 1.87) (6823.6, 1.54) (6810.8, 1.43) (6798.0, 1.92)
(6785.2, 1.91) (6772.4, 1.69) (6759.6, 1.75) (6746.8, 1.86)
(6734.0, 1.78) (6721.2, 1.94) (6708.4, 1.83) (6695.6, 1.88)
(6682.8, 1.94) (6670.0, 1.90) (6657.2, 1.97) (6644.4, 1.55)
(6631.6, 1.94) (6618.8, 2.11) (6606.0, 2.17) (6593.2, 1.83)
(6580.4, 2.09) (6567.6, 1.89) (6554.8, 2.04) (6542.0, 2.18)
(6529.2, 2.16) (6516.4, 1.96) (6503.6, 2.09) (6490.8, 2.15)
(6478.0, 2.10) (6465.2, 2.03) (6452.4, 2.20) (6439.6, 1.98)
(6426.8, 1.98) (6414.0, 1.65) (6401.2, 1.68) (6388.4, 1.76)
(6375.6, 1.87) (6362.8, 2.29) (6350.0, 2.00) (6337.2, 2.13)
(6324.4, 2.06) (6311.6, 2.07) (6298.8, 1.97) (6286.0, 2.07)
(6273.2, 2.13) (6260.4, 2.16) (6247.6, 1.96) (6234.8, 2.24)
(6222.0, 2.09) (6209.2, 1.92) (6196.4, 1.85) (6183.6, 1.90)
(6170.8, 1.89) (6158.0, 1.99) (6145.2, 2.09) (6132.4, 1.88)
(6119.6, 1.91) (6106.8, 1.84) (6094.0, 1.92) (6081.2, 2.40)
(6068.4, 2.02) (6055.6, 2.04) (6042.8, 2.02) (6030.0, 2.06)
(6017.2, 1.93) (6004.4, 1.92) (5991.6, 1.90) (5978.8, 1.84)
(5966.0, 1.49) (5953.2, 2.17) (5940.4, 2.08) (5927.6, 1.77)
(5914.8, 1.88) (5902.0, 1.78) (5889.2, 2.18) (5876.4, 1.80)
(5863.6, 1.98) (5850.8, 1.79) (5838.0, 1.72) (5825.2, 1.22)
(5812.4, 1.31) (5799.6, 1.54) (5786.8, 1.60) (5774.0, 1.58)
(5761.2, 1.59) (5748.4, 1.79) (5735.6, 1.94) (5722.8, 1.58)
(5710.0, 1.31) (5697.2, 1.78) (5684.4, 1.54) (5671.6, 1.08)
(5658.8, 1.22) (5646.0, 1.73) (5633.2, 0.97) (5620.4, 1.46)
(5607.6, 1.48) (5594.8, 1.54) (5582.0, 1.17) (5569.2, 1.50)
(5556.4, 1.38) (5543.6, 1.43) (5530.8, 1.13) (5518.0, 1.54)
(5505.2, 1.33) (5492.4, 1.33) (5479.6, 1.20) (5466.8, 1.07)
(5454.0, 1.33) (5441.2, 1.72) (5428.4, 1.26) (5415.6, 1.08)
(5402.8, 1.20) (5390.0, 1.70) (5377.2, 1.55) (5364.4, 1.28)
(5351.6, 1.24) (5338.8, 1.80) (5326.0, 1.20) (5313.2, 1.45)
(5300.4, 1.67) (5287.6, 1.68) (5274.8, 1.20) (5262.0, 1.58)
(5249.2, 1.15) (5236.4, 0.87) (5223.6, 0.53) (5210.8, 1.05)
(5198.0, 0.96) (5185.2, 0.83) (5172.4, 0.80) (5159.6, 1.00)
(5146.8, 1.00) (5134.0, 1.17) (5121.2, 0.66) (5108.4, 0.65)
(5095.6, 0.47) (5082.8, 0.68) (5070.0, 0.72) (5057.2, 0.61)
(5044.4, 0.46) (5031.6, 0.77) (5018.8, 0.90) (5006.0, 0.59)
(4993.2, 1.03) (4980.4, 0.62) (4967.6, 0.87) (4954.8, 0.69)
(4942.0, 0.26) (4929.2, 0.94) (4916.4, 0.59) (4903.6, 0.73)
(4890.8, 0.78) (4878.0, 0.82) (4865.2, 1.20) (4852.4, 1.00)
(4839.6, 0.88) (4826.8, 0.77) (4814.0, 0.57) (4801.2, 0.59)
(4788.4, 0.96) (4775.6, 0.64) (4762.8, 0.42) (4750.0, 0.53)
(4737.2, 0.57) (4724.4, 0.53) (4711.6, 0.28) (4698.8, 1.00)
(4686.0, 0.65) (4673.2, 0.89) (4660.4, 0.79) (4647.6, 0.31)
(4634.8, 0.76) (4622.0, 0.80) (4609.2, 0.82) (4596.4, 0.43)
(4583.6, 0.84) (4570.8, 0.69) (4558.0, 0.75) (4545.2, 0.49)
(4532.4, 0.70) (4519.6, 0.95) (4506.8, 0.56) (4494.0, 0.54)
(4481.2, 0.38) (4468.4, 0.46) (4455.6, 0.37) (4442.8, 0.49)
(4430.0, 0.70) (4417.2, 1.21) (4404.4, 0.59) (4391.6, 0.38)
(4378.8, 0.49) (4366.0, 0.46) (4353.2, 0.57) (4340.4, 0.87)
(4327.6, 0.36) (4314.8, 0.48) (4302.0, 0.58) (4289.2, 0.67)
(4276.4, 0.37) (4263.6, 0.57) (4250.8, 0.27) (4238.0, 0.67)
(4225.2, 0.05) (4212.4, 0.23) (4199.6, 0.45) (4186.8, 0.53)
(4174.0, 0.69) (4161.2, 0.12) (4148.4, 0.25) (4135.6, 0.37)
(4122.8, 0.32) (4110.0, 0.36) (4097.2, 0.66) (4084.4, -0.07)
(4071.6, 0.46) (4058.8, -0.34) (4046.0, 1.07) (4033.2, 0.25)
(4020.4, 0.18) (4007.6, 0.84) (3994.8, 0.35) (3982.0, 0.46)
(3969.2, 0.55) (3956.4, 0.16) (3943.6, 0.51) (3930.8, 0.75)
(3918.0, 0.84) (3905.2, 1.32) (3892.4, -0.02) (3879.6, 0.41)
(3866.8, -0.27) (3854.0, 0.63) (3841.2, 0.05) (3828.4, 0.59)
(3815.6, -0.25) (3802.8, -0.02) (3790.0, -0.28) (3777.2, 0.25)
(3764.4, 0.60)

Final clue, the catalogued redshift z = 0.32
